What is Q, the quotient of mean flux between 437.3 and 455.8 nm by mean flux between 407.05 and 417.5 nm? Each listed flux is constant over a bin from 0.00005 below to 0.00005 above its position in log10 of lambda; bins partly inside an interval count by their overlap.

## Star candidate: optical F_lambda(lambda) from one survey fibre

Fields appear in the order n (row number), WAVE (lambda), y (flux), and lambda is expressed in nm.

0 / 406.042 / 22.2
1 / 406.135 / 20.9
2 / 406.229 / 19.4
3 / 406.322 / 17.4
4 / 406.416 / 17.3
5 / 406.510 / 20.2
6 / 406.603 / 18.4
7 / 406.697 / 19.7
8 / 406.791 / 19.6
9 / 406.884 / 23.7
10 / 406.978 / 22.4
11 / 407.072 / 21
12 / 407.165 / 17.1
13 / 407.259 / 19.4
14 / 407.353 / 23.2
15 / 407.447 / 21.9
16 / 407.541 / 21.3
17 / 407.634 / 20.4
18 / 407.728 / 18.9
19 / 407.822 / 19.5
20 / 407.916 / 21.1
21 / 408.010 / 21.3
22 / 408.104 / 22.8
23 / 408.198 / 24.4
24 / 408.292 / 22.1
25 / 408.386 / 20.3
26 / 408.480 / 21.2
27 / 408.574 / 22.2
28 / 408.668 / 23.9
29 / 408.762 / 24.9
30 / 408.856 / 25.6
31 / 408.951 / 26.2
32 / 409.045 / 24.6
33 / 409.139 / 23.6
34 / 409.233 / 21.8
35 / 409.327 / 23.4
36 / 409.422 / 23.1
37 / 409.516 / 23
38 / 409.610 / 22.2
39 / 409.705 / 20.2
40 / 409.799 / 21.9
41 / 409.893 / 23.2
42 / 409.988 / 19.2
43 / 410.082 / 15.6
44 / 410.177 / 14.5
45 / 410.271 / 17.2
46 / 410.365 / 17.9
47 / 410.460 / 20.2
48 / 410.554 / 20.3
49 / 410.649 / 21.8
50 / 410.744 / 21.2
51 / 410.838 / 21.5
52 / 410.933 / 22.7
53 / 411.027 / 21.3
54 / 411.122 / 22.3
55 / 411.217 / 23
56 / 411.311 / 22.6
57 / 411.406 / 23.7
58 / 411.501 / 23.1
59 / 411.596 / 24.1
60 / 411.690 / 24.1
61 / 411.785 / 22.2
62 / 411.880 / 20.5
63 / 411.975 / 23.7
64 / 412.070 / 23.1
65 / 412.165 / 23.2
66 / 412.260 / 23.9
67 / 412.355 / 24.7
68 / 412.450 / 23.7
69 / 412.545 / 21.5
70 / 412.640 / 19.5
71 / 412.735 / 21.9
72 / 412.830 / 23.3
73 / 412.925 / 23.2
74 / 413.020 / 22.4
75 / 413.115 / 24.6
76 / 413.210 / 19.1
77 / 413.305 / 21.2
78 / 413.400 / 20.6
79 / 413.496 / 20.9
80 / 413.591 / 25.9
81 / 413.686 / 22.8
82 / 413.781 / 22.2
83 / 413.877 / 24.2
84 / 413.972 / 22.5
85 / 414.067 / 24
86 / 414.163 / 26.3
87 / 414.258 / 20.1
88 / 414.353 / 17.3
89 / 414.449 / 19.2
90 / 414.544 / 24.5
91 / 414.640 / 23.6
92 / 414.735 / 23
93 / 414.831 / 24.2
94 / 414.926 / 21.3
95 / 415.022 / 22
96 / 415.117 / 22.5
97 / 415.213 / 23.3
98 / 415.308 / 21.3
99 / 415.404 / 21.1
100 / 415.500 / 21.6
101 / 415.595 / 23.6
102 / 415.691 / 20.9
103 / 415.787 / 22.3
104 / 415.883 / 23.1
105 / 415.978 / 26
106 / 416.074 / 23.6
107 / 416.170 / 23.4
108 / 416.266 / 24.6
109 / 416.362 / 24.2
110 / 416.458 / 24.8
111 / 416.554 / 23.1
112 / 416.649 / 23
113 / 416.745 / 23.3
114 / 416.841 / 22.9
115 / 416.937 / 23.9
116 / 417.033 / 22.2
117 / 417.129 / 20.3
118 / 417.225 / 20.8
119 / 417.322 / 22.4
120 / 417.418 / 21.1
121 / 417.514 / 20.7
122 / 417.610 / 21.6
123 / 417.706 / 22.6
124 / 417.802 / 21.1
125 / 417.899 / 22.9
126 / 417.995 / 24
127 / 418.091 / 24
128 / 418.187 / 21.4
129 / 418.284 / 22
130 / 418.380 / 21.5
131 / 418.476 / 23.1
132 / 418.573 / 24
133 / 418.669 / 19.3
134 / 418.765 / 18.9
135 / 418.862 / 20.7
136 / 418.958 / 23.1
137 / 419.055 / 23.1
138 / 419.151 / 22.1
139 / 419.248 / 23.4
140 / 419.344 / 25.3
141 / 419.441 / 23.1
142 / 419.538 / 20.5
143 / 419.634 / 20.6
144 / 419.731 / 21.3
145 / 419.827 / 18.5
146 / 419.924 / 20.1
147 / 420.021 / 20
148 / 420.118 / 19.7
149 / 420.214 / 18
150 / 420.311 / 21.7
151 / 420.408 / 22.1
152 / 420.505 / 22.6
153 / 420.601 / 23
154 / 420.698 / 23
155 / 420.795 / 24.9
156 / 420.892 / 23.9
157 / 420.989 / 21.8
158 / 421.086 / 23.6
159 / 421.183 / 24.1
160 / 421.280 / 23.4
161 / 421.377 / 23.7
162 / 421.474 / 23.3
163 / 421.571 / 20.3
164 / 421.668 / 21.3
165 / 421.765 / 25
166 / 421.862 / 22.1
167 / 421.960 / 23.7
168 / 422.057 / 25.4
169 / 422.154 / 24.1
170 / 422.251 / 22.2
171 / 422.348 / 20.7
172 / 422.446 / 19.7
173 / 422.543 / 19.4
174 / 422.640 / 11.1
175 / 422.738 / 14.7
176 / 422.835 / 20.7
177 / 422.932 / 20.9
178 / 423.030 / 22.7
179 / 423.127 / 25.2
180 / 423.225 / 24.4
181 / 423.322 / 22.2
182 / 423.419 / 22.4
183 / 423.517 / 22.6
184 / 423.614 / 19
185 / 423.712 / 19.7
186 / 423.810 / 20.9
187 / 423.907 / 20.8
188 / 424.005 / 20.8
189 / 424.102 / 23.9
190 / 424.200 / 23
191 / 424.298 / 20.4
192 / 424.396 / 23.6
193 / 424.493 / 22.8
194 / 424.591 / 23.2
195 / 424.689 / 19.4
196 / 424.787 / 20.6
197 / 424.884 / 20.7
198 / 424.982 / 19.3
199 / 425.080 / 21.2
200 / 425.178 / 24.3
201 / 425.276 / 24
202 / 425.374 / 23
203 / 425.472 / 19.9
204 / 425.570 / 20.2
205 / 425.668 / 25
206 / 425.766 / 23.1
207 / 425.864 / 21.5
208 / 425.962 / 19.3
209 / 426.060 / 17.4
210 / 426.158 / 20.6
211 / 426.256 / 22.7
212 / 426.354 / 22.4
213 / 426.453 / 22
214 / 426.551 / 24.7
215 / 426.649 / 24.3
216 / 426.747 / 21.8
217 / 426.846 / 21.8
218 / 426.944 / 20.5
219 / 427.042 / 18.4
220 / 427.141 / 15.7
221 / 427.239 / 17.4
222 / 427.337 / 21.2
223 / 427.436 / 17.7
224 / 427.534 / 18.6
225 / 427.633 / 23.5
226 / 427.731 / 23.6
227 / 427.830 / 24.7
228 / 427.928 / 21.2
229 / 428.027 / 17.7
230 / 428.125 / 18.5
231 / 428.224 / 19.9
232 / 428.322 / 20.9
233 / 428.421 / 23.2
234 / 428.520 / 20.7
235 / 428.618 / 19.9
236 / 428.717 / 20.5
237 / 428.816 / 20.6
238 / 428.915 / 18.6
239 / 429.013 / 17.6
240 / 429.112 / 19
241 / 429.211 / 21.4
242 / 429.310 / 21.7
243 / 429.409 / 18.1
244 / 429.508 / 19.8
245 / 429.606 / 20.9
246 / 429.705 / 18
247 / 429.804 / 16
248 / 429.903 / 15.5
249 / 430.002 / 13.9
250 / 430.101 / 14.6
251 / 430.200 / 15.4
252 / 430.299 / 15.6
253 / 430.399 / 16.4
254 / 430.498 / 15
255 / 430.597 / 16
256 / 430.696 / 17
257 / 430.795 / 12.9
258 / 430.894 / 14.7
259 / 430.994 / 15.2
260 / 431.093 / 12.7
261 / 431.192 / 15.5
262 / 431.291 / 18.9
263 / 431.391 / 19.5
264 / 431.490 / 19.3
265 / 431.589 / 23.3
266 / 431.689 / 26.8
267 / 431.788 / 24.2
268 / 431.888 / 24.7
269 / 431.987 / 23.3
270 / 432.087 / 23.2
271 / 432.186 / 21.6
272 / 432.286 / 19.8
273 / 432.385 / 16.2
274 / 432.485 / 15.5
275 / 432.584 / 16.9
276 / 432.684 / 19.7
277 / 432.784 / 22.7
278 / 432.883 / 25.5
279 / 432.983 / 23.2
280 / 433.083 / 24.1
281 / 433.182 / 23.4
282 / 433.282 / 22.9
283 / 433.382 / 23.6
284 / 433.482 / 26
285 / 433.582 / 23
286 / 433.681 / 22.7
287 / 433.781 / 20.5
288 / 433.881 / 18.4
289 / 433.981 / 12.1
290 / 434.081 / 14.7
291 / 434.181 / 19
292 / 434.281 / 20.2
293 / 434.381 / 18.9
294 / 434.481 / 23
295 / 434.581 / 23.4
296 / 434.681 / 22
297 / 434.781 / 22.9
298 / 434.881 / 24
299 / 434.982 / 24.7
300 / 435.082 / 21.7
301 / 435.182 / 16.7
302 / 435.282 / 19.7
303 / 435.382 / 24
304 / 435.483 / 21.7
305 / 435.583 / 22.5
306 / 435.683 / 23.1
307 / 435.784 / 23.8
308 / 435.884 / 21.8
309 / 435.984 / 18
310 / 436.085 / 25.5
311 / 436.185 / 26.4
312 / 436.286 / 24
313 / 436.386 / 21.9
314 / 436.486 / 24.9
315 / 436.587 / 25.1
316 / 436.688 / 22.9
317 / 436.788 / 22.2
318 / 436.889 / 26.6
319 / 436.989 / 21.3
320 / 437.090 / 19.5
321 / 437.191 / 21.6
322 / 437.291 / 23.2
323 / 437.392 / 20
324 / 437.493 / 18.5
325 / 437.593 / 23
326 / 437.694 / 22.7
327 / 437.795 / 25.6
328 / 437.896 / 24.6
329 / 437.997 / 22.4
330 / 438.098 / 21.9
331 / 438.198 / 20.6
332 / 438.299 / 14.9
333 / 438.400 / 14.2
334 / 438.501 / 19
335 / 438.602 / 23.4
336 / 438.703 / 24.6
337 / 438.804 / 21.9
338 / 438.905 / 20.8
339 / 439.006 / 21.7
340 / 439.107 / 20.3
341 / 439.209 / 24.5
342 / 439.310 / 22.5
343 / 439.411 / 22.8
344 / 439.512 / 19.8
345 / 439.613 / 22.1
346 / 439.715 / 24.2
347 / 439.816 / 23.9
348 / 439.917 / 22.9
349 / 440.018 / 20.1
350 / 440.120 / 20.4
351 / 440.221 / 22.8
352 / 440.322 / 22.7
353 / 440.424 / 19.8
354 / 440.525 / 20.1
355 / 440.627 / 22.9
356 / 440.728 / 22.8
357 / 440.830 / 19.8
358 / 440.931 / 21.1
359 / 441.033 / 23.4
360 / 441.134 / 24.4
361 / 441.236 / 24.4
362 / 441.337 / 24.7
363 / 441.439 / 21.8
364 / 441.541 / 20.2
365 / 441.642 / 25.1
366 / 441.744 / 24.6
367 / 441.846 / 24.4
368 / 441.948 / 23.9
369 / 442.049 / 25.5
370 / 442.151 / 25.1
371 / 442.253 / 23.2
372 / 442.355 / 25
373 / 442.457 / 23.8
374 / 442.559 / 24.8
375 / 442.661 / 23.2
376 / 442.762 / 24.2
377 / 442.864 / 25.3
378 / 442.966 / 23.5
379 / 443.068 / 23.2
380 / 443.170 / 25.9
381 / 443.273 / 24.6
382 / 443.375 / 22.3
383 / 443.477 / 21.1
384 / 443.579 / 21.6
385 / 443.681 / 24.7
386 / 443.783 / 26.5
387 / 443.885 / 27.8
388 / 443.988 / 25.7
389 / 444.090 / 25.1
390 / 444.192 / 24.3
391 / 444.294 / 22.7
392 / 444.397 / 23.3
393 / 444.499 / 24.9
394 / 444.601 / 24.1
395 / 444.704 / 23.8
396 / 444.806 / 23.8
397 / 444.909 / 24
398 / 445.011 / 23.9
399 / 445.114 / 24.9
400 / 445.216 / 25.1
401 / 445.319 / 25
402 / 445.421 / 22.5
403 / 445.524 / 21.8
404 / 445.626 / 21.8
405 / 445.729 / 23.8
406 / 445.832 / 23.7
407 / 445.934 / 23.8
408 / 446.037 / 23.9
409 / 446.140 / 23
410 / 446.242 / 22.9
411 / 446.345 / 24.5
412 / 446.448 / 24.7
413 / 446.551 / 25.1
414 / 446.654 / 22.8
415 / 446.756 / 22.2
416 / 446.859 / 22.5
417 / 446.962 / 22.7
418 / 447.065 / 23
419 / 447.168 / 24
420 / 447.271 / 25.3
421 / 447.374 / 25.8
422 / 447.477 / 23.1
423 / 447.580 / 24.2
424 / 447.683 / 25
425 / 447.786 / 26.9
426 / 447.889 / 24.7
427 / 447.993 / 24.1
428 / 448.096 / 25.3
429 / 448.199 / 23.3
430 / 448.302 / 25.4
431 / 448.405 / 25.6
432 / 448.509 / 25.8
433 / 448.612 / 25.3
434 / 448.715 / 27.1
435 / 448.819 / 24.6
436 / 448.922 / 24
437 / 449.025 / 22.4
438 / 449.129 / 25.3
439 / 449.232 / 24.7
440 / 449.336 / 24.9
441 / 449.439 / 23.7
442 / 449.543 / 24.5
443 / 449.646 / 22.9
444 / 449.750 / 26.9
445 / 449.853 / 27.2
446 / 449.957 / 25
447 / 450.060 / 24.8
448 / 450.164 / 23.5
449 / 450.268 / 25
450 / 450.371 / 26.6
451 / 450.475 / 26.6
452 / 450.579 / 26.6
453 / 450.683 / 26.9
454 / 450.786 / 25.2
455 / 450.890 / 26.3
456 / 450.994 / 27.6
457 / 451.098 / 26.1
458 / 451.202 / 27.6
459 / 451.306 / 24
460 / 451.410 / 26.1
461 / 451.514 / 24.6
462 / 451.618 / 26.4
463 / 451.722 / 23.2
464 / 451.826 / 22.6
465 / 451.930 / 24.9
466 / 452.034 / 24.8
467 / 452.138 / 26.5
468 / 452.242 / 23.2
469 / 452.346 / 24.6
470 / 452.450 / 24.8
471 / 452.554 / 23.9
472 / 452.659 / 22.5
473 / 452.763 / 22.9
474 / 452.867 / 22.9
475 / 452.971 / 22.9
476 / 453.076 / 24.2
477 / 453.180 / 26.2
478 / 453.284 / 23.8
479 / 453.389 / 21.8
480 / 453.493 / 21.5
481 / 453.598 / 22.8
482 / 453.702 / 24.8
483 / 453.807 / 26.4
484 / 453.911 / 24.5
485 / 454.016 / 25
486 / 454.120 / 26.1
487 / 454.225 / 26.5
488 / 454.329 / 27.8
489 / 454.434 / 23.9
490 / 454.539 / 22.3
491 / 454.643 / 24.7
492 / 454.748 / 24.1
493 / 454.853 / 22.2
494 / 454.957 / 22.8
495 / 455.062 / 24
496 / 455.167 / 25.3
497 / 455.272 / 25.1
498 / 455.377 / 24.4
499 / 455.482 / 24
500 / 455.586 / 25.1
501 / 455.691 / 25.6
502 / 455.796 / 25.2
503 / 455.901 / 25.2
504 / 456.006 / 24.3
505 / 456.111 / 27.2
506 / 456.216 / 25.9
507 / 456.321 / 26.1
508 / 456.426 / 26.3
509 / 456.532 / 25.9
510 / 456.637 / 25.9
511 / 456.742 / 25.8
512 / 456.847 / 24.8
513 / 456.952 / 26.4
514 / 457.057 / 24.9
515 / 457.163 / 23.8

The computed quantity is 1.08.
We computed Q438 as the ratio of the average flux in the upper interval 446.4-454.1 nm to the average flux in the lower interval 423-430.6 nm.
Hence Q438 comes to 1.21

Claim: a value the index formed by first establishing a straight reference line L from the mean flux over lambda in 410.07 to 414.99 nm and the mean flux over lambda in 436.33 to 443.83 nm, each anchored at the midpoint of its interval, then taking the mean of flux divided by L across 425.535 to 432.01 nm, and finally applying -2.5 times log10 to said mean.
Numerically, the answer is 0.15 mag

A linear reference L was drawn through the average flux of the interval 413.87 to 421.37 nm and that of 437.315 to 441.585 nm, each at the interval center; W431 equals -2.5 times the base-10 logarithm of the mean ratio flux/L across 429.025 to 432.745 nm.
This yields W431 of 0.20 mag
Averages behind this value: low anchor 22.3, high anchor 21.8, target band 18.3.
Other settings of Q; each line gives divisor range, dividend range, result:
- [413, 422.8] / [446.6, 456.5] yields 1.12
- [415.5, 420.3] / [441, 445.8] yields 1.08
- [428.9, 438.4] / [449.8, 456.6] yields 1.21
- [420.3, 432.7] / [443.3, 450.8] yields 1.19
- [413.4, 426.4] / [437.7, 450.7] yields 1.07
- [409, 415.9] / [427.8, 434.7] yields 0.89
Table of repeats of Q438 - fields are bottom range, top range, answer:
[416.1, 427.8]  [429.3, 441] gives 0.96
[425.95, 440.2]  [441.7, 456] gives 1.18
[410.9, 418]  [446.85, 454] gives 1.09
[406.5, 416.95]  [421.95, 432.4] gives 0.91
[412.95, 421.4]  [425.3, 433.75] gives 0.90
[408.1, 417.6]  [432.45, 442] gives 0.98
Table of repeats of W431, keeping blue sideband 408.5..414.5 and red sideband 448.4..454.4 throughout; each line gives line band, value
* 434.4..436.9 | 0.047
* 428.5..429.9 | 0.205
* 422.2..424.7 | 0.094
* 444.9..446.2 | 0.039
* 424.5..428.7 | 0.102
